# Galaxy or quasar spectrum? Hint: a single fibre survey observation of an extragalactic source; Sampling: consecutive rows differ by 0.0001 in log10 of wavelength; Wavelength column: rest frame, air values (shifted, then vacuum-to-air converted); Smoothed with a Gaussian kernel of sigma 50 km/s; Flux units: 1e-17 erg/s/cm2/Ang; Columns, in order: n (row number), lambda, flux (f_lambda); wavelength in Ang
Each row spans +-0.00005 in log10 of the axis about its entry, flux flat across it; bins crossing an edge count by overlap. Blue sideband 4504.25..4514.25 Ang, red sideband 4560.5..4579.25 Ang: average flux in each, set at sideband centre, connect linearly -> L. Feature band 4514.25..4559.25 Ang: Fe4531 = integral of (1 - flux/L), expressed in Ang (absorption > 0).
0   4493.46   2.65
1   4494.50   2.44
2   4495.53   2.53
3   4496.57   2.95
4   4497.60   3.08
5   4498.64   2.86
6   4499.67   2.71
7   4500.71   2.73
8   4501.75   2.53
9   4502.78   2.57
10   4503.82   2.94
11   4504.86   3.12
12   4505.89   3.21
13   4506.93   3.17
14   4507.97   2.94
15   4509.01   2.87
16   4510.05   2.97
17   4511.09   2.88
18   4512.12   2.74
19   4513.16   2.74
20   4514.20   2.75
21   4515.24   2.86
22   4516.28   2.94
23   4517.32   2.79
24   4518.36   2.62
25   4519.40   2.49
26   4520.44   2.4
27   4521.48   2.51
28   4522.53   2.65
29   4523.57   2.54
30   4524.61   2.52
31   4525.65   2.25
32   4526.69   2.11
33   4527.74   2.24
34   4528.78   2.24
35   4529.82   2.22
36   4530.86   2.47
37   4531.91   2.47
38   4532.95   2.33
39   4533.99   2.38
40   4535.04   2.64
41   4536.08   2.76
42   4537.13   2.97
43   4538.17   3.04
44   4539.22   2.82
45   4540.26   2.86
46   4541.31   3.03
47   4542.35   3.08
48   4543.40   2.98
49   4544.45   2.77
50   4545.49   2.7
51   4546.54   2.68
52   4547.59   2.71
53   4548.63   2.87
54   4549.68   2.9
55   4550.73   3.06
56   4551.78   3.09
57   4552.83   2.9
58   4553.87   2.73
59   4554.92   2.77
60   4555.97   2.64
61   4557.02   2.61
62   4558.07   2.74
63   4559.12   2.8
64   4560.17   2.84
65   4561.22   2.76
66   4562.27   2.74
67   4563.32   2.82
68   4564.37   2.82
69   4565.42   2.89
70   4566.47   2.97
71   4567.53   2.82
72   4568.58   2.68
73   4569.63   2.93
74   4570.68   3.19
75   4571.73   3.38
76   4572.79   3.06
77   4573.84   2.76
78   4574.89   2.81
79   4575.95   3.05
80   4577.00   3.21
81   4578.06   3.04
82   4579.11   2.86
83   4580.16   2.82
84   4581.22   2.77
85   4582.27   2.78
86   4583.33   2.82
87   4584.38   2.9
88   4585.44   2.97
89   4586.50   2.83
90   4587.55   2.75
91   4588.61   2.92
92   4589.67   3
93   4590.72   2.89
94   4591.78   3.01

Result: 4.0 Ang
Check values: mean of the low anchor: 2.95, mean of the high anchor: 2.93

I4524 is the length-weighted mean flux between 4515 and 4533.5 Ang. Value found 2.47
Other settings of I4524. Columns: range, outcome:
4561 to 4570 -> 2.83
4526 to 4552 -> 2.69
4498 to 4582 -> 2.78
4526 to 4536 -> 2.36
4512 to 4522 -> 2.68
